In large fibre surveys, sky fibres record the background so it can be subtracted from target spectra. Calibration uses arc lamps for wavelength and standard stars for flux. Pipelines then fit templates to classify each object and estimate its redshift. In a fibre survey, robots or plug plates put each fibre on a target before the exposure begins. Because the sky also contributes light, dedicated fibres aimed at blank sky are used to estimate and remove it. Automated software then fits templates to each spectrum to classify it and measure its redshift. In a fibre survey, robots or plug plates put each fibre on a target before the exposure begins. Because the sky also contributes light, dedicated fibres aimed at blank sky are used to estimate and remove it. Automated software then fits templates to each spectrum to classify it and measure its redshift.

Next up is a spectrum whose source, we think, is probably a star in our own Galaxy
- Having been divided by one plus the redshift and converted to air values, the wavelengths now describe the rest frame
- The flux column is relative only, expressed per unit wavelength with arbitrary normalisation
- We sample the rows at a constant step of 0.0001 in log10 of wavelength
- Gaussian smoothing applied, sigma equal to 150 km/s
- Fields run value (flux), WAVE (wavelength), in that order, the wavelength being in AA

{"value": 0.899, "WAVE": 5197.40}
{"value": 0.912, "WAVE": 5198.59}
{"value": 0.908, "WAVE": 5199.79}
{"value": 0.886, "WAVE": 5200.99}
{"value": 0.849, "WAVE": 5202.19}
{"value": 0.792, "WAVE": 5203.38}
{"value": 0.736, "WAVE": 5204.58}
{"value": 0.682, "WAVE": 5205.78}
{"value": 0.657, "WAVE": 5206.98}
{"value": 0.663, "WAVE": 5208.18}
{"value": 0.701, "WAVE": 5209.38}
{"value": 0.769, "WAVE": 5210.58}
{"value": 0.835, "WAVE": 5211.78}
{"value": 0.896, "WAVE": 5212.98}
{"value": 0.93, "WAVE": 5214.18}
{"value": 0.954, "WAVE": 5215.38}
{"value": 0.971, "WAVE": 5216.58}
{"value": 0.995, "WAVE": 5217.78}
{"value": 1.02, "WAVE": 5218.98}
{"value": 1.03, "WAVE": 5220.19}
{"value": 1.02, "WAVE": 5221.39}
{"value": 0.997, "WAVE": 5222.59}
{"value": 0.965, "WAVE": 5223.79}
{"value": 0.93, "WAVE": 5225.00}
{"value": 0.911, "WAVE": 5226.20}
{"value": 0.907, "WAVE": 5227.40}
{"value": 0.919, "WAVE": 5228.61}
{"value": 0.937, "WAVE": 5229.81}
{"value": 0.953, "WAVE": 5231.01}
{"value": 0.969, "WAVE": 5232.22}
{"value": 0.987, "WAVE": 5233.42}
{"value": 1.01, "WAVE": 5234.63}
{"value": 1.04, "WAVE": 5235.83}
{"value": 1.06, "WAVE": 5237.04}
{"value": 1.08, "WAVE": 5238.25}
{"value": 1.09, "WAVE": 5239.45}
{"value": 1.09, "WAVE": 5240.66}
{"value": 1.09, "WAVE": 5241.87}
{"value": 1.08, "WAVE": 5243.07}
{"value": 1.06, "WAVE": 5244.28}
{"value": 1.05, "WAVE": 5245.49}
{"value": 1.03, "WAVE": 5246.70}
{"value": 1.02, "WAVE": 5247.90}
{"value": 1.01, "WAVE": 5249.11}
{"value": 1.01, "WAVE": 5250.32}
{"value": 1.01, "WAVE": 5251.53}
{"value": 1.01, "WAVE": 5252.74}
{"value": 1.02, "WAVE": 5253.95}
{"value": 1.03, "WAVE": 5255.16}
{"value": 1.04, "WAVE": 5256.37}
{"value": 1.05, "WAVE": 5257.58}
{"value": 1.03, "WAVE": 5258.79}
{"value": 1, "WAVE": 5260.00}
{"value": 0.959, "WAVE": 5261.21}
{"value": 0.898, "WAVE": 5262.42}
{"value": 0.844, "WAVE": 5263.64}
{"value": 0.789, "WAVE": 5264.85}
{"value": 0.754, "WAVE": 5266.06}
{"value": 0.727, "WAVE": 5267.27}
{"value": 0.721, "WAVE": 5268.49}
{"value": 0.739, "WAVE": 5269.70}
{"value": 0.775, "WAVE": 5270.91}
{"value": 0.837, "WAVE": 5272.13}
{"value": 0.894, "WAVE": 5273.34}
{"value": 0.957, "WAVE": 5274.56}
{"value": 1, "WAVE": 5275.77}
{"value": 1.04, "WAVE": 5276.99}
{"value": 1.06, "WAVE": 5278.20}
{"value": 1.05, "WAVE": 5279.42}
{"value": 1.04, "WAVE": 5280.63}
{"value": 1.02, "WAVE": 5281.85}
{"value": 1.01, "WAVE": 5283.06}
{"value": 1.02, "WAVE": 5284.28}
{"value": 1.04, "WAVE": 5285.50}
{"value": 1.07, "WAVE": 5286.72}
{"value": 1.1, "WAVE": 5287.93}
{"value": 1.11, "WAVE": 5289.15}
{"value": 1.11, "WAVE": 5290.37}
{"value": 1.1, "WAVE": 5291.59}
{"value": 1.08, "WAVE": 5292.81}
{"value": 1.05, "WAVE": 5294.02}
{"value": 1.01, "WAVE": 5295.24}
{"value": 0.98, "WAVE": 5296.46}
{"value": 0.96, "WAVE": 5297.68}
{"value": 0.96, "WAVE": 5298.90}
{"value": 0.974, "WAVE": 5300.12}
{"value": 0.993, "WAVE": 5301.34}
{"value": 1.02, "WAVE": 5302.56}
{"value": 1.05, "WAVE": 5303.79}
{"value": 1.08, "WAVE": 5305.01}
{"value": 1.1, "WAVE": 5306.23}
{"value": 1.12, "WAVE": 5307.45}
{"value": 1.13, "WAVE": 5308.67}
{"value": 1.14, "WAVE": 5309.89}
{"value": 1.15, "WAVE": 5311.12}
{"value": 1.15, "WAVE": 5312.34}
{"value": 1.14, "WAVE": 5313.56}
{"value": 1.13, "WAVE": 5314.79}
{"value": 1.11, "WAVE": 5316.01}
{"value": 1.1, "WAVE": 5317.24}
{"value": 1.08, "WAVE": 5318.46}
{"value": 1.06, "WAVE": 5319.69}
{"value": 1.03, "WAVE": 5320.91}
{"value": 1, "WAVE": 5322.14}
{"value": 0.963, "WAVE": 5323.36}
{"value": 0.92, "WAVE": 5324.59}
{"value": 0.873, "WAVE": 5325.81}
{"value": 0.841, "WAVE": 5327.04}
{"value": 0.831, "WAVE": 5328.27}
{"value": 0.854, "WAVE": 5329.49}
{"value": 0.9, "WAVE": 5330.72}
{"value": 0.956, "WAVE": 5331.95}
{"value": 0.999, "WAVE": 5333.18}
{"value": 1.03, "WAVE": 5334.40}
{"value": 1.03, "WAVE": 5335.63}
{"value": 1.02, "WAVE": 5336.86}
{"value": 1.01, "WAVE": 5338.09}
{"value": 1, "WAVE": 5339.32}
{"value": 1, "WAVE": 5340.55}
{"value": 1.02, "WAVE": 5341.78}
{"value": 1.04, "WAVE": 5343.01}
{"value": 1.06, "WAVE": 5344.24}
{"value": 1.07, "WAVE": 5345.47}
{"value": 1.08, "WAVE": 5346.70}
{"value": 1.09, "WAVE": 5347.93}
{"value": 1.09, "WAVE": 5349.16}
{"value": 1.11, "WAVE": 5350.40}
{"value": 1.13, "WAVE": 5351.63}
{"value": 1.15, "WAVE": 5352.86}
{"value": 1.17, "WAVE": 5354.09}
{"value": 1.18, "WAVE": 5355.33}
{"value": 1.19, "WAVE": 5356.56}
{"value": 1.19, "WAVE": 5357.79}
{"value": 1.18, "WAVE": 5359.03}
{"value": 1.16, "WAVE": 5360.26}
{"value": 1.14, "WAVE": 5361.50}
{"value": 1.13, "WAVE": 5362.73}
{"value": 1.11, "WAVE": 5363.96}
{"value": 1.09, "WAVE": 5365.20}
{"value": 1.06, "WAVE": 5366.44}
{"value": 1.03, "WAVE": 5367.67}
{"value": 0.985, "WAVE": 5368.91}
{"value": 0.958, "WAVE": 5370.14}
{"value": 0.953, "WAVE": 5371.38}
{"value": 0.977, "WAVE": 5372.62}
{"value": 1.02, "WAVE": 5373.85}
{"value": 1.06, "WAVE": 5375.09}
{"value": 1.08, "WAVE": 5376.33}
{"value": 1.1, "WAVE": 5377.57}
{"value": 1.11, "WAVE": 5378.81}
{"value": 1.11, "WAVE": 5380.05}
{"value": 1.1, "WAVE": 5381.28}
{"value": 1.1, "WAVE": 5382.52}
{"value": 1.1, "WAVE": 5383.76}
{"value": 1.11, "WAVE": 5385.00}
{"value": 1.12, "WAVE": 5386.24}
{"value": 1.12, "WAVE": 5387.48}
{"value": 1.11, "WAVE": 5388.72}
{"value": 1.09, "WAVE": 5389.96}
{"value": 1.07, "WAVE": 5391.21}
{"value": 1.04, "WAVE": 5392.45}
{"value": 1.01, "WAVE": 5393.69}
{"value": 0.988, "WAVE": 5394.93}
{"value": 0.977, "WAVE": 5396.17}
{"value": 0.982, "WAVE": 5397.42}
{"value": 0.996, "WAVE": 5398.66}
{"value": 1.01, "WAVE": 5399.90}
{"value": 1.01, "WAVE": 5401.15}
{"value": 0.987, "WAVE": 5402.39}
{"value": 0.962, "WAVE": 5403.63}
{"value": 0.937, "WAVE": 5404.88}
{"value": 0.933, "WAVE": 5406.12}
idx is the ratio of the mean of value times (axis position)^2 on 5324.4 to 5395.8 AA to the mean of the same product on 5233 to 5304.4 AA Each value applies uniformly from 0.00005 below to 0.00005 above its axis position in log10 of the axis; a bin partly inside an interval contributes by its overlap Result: 1.1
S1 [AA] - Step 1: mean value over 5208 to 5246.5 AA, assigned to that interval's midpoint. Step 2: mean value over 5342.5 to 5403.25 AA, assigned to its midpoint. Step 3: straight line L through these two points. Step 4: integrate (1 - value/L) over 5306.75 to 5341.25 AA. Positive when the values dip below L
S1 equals 0.64 AA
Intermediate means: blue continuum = 0.97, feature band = 1.02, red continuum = 1.08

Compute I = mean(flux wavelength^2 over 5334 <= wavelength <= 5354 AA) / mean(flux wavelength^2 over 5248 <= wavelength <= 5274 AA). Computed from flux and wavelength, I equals 1.2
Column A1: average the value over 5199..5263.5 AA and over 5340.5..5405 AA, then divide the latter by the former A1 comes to 1.12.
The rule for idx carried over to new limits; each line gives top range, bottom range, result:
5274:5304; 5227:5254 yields 1.03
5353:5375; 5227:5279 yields 1.18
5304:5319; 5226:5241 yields 1.15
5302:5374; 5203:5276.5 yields 1.17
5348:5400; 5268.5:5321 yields 1.08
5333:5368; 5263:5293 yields 1.17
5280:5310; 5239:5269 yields 1.09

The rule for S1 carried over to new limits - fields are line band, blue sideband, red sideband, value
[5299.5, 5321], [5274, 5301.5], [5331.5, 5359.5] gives -0.8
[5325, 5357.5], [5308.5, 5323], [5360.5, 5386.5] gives 1.7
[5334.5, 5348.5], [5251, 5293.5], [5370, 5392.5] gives 0.0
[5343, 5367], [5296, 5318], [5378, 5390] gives -0.6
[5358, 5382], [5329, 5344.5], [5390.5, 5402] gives -1.7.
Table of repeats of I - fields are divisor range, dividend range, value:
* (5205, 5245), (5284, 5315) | 1.16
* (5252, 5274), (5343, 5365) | 1.30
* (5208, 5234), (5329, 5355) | 1.18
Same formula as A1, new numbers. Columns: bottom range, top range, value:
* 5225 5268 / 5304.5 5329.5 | 1.06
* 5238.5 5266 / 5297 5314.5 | 1.06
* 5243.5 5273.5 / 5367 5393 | 1.14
